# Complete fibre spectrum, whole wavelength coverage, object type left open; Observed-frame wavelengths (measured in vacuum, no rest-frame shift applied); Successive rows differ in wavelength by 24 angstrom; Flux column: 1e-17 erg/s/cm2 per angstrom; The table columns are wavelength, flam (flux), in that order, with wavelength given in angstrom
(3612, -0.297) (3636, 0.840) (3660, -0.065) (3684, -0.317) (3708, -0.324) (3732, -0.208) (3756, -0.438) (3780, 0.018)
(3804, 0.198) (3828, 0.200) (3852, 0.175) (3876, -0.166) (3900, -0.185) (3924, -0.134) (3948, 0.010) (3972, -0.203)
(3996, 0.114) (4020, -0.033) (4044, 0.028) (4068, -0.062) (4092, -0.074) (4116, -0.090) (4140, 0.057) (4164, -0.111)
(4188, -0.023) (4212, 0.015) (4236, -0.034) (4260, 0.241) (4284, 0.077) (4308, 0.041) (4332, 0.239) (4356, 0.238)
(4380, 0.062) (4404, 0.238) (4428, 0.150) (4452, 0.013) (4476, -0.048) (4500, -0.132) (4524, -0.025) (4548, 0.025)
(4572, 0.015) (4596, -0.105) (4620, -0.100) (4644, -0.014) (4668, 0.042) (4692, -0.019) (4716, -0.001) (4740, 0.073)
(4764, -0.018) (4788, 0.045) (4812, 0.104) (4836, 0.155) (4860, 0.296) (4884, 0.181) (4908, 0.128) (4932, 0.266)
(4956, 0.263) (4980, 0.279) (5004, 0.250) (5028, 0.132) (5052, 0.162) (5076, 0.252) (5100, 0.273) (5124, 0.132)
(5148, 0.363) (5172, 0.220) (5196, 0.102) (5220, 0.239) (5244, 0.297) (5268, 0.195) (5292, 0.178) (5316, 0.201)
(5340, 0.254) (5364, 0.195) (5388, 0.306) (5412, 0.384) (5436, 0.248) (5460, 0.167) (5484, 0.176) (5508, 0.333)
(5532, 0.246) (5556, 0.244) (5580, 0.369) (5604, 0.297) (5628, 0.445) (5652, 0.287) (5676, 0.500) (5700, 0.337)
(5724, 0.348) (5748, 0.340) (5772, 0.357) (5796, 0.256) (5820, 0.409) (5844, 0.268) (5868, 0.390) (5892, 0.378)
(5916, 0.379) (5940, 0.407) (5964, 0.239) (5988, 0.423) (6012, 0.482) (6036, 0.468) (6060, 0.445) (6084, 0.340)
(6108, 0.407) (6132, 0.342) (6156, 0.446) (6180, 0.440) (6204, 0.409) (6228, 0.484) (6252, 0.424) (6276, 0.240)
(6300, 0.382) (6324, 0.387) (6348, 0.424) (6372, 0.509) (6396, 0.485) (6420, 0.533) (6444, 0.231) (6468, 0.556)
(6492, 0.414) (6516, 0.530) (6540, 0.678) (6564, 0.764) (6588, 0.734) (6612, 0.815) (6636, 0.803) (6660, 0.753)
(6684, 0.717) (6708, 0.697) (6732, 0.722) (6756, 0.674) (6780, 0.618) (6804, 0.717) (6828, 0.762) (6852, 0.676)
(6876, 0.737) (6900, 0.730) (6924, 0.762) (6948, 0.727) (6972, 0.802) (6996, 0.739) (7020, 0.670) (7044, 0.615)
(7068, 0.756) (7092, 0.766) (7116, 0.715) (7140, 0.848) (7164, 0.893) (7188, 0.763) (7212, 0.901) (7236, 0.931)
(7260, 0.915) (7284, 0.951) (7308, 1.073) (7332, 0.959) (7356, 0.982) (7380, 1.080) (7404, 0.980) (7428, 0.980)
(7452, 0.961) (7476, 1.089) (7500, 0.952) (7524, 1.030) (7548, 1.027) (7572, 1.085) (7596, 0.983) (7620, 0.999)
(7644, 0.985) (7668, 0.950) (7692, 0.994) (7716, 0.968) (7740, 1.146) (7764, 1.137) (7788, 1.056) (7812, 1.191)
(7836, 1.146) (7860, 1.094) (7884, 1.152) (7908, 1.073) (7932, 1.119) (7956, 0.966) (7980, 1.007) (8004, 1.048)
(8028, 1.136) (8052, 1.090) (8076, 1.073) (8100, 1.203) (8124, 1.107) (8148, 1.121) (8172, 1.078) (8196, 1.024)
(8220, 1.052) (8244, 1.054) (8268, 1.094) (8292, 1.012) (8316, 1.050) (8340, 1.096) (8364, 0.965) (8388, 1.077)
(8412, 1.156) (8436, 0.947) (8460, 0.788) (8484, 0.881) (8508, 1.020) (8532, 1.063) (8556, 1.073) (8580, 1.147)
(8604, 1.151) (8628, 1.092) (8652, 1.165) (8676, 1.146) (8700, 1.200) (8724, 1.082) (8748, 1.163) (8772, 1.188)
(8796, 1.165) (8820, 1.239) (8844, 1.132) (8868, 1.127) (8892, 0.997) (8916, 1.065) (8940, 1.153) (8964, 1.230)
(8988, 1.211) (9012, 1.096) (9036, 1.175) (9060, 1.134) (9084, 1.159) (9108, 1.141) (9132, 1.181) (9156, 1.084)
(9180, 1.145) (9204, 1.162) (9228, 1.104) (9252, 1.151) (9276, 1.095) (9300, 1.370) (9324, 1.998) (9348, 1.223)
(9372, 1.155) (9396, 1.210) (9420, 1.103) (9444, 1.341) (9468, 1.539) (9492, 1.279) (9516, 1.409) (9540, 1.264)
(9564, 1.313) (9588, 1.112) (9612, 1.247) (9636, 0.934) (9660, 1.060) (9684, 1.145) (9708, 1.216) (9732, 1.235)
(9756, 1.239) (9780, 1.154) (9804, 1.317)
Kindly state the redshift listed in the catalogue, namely 0.64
